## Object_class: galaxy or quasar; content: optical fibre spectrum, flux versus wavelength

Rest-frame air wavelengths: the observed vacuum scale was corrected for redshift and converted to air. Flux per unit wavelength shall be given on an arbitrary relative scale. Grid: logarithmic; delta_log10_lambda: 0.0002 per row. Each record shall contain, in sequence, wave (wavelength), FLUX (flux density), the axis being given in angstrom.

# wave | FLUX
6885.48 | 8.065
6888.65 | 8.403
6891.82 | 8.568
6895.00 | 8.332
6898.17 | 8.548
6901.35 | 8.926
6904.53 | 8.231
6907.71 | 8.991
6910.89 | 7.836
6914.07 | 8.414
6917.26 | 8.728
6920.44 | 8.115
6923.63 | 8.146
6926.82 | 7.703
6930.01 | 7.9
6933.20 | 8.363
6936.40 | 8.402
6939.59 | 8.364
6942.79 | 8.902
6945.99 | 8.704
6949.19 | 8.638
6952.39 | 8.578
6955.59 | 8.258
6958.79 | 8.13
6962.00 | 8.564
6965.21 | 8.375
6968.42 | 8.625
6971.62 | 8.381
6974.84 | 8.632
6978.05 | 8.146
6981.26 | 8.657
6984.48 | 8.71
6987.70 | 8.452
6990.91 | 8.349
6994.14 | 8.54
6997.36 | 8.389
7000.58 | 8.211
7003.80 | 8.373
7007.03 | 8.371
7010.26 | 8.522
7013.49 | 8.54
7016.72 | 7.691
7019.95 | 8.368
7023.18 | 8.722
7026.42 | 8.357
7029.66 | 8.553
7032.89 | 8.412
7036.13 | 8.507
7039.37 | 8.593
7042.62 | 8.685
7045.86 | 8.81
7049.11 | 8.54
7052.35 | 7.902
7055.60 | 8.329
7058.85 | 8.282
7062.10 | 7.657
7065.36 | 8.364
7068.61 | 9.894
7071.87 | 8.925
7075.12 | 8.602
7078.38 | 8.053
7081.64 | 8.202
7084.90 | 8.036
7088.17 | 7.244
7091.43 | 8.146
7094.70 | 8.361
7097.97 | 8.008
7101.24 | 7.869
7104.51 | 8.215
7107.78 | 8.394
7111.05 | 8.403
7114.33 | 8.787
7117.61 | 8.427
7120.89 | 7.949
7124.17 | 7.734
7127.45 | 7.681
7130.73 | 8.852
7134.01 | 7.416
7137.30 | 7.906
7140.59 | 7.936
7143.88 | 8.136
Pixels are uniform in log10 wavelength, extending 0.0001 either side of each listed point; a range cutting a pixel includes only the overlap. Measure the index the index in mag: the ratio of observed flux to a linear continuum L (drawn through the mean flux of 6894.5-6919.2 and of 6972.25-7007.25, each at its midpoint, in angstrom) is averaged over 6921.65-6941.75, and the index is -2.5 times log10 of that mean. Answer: 0.04 mag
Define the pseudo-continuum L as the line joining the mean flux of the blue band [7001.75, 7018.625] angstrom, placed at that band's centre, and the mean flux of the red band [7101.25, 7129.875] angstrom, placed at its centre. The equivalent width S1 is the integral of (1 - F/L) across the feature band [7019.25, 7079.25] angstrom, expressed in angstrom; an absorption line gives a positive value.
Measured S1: -1.8 angstrom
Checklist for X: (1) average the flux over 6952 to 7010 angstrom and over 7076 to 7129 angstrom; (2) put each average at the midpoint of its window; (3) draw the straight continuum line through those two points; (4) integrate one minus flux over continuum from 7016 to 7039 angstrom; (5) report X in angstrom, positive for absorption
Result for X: -0.3 angstrom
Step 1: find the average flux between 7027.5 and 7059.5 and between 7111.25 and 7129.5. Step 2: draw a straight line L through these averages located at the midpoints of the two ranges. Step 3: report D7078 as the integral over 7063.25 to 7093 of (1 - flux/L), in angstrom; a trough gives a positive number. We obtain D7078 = -0.2 angstrom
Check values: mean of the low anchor 8.47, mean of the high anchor 8.15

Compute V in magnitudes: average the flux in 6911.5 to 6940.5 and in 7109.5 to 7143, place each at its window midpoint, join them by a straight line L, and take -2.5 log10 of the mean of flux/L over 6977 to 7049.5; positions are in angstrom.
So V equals -0.04 mag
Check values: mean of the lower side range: 8.22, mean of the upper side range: 8.11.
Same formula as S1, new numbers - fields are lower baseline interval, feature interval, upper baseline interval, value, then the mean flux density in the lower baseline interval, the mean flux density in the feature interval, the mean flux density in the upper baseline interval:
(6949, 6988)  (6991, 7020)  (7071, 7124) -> 0.2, 8.47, 8.33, 8.2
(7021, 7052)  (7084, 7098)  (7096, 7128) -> 0.5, 8.54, 7.95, 8.16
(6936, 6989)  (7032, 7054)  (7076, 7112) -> -0.7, 8.5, 8.49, 8.09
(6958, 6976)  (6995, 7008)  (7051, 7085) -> 0.1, 8.46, 8.35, 8.41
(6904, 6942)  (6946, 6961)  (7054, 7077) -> -0.2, 8.28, 8.44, 8.57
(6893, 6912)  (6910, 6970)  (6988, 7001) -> 0.7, 8.5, 8.36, 8.4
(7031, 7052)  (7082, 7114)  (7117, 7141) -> 0.3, 8.55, 8.11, 7.97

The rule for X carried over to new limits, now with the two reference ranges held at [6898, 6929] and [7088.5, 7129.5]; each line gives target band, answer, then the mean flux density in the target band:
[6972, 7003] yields -0.67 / 8.45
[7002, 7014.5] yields -0.30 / 8.44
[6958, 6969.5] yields -0.20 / 8.43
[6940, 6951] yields -0.52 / 8.7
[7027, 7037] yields -0.31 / 8.48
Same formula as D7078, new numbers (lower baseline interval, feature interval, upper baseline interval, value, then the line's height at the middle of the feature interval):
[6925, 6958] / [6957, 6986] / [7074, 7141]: -0.5 angstrom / 8.33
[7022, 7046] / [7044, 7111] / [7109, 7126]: 0.9 angstrom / 8.4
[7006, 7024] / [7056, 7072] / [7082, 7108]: -0.8 angstrom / 8.15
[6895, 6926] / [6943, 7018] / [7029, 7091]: -0.3 angstrom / 8.4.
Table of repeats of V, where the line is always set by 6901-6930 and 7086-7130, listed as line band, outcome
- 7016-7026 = -0.02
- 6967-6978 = -0.03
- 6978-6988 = -0.04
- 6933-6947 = -0.04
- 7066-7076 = -0.12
